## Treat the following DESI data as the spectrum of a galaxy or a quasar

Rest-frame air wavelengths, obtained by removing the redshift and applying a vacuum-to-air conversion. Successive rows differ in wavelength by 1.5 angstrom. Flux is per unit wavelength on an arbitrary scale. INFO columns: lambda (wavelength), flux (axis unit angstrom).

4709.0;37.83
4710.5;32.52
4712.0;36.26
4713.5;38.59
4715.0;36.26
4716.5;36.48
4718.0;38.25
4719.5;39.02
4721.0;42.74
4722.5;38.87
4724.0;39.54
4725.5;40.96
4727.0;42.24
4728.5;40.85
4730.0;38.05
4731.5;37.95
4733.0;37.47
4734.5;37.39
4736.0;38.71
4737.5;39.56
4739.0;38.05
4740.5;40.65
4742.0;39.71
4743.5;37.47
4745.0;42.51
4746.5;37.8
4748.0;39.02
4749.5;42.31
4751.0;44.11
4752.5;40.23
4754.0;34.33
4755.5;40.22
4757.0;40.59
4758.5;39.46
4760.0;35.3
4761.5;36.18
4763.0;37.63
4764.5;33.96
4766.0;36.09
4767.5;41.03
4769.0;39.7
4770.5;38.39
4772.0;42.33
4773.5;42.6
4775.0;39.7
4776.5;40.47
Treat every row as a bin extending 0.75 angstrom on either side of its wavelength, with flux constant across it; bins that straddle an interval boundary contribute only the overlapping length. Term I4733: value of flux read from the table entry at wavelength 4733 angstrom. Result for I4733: 37.47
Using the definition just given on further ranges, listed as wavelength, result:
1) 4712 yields 36.26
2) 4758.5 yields 39.46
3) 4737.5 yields 39.56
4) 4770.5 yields 38.39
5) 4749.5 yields 42.31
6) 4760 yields 35.3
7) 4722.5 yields 38.87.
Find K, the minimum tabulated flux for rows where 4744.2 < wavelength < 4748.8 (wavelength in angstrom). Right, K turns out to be 37.8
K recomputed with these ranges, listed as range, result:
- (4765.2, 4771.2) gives 36.09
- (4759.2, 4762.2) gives 35.3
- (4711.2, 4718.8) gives 36.26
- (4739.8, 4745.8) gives 37.47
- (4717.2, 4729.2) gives 38.25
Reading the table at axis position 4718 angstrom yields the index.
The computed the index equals 38.25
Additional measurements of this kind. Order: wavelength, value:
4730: 38.05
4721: 42.74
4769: 39.7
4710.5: 32.52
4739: 38.05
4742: 39.71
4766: 36.09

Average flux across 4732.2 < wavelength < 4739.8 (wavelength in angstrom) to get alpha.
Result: 38.3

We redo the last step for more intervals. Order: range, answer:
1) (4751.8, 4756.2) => 38.2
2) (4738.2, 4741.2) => 39.3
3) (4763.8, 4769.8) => 37.7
